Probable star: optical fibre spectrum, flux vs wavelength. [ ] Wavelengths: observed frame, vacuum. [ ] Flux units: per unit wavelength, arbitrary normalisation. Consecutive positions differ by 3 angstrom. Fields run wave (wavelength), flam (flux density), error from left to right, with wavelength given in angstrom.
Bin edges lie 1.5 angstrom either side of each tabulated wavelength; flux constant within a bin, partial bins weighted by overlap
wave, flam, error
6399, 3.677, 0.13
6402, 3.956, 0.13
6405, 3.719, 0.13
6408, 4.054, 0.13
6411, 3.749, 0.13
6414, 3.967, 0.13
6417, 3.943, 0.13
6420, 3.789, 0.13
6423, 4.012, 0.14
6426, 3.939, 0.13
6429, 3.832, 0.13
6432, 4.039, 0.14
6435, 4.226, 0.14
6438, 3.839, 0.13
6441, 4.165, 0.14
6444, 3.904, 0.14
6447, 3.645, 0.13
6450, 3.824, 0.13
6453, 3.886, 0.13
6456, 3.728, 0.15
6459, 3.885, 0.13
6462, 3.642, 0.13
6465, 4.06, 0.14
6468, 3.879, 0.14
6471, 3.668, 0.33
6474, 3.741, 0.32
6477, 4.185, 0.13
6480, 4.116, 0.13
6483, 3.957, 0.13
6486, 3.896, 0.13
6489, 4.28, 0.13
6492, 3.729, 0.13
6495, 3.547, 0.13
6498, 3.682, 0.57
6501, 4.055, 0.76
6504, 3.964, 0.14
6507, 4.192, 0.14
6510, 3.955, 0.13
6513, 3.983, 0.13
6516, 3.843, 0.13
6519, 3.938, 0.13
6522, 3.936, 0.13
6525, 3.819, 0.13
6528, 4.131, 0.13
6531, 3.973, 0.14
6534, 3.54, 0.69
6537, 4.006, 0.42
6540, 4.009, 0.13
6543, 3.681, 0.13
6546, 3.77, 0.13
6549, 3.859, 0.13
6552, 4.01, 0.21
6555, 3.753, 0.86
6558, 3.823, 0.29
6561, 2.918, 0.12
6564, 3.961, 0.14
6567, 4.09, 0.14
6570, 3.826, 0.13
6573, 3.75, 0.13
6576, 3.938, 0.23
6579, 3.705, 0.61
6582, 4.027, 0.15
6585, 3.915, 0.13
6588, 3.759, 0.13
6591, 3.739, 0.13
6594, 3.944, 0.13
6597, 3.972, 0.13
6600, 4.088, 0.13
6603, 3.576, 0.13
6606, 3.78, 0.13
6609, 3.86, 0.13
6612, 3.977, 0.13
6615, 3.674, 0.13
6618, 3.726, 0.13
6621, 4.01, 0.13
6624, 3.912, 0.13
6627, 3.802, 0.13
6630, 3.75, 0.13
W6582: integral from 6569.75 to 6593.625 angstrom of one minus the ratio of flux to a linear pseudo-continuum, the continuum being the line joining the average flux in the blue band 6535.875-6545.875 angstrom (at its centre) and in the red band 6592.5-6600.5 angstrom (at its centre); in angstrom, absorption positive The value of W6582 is 0.7 angstrom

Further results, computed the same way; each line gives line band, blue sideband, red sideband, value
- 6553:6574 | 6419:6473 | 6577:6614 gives 0.7 angstrom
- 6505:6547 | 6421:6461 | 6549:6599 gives -0.6 angstrom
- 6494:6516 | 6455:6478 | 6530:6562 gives -0.6 angstrom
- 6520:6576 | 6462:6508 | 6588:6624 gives 0.8 angstrom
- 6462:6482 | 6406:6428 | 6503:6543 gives 0.0 angstrom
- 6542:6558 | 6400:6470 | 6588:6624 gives 0.2 angstrom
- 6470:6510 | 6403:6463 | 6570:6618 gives -0.6 angstrom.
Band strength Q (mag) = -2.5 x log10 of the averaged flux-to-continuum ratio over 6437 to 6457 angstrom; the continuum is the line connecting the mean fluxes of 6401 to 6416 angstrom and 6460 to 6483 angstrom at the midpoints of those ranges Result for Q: 0.01 mag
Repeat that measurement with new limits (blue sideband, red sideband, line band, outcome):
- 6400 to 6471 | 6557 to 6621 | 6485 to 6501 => 0.01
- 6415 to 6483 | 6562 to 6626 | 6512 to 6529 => -0.01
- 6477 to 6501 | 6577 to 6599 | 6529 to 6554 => 0.01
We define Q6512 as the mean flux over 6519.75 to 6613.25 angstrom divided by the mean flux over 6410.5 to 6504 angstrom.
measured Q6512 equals 1.0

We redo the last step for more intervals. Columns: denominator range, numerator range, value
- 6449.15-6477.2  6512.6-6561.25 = 1.00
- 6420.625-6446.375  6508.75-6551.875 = 0.98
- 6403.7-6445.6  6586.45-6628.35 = 0.98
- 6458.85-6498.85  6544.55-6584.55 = 0.98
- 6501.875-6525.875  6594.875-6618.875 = 0.97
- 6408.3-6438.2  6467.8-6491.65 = 1.00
